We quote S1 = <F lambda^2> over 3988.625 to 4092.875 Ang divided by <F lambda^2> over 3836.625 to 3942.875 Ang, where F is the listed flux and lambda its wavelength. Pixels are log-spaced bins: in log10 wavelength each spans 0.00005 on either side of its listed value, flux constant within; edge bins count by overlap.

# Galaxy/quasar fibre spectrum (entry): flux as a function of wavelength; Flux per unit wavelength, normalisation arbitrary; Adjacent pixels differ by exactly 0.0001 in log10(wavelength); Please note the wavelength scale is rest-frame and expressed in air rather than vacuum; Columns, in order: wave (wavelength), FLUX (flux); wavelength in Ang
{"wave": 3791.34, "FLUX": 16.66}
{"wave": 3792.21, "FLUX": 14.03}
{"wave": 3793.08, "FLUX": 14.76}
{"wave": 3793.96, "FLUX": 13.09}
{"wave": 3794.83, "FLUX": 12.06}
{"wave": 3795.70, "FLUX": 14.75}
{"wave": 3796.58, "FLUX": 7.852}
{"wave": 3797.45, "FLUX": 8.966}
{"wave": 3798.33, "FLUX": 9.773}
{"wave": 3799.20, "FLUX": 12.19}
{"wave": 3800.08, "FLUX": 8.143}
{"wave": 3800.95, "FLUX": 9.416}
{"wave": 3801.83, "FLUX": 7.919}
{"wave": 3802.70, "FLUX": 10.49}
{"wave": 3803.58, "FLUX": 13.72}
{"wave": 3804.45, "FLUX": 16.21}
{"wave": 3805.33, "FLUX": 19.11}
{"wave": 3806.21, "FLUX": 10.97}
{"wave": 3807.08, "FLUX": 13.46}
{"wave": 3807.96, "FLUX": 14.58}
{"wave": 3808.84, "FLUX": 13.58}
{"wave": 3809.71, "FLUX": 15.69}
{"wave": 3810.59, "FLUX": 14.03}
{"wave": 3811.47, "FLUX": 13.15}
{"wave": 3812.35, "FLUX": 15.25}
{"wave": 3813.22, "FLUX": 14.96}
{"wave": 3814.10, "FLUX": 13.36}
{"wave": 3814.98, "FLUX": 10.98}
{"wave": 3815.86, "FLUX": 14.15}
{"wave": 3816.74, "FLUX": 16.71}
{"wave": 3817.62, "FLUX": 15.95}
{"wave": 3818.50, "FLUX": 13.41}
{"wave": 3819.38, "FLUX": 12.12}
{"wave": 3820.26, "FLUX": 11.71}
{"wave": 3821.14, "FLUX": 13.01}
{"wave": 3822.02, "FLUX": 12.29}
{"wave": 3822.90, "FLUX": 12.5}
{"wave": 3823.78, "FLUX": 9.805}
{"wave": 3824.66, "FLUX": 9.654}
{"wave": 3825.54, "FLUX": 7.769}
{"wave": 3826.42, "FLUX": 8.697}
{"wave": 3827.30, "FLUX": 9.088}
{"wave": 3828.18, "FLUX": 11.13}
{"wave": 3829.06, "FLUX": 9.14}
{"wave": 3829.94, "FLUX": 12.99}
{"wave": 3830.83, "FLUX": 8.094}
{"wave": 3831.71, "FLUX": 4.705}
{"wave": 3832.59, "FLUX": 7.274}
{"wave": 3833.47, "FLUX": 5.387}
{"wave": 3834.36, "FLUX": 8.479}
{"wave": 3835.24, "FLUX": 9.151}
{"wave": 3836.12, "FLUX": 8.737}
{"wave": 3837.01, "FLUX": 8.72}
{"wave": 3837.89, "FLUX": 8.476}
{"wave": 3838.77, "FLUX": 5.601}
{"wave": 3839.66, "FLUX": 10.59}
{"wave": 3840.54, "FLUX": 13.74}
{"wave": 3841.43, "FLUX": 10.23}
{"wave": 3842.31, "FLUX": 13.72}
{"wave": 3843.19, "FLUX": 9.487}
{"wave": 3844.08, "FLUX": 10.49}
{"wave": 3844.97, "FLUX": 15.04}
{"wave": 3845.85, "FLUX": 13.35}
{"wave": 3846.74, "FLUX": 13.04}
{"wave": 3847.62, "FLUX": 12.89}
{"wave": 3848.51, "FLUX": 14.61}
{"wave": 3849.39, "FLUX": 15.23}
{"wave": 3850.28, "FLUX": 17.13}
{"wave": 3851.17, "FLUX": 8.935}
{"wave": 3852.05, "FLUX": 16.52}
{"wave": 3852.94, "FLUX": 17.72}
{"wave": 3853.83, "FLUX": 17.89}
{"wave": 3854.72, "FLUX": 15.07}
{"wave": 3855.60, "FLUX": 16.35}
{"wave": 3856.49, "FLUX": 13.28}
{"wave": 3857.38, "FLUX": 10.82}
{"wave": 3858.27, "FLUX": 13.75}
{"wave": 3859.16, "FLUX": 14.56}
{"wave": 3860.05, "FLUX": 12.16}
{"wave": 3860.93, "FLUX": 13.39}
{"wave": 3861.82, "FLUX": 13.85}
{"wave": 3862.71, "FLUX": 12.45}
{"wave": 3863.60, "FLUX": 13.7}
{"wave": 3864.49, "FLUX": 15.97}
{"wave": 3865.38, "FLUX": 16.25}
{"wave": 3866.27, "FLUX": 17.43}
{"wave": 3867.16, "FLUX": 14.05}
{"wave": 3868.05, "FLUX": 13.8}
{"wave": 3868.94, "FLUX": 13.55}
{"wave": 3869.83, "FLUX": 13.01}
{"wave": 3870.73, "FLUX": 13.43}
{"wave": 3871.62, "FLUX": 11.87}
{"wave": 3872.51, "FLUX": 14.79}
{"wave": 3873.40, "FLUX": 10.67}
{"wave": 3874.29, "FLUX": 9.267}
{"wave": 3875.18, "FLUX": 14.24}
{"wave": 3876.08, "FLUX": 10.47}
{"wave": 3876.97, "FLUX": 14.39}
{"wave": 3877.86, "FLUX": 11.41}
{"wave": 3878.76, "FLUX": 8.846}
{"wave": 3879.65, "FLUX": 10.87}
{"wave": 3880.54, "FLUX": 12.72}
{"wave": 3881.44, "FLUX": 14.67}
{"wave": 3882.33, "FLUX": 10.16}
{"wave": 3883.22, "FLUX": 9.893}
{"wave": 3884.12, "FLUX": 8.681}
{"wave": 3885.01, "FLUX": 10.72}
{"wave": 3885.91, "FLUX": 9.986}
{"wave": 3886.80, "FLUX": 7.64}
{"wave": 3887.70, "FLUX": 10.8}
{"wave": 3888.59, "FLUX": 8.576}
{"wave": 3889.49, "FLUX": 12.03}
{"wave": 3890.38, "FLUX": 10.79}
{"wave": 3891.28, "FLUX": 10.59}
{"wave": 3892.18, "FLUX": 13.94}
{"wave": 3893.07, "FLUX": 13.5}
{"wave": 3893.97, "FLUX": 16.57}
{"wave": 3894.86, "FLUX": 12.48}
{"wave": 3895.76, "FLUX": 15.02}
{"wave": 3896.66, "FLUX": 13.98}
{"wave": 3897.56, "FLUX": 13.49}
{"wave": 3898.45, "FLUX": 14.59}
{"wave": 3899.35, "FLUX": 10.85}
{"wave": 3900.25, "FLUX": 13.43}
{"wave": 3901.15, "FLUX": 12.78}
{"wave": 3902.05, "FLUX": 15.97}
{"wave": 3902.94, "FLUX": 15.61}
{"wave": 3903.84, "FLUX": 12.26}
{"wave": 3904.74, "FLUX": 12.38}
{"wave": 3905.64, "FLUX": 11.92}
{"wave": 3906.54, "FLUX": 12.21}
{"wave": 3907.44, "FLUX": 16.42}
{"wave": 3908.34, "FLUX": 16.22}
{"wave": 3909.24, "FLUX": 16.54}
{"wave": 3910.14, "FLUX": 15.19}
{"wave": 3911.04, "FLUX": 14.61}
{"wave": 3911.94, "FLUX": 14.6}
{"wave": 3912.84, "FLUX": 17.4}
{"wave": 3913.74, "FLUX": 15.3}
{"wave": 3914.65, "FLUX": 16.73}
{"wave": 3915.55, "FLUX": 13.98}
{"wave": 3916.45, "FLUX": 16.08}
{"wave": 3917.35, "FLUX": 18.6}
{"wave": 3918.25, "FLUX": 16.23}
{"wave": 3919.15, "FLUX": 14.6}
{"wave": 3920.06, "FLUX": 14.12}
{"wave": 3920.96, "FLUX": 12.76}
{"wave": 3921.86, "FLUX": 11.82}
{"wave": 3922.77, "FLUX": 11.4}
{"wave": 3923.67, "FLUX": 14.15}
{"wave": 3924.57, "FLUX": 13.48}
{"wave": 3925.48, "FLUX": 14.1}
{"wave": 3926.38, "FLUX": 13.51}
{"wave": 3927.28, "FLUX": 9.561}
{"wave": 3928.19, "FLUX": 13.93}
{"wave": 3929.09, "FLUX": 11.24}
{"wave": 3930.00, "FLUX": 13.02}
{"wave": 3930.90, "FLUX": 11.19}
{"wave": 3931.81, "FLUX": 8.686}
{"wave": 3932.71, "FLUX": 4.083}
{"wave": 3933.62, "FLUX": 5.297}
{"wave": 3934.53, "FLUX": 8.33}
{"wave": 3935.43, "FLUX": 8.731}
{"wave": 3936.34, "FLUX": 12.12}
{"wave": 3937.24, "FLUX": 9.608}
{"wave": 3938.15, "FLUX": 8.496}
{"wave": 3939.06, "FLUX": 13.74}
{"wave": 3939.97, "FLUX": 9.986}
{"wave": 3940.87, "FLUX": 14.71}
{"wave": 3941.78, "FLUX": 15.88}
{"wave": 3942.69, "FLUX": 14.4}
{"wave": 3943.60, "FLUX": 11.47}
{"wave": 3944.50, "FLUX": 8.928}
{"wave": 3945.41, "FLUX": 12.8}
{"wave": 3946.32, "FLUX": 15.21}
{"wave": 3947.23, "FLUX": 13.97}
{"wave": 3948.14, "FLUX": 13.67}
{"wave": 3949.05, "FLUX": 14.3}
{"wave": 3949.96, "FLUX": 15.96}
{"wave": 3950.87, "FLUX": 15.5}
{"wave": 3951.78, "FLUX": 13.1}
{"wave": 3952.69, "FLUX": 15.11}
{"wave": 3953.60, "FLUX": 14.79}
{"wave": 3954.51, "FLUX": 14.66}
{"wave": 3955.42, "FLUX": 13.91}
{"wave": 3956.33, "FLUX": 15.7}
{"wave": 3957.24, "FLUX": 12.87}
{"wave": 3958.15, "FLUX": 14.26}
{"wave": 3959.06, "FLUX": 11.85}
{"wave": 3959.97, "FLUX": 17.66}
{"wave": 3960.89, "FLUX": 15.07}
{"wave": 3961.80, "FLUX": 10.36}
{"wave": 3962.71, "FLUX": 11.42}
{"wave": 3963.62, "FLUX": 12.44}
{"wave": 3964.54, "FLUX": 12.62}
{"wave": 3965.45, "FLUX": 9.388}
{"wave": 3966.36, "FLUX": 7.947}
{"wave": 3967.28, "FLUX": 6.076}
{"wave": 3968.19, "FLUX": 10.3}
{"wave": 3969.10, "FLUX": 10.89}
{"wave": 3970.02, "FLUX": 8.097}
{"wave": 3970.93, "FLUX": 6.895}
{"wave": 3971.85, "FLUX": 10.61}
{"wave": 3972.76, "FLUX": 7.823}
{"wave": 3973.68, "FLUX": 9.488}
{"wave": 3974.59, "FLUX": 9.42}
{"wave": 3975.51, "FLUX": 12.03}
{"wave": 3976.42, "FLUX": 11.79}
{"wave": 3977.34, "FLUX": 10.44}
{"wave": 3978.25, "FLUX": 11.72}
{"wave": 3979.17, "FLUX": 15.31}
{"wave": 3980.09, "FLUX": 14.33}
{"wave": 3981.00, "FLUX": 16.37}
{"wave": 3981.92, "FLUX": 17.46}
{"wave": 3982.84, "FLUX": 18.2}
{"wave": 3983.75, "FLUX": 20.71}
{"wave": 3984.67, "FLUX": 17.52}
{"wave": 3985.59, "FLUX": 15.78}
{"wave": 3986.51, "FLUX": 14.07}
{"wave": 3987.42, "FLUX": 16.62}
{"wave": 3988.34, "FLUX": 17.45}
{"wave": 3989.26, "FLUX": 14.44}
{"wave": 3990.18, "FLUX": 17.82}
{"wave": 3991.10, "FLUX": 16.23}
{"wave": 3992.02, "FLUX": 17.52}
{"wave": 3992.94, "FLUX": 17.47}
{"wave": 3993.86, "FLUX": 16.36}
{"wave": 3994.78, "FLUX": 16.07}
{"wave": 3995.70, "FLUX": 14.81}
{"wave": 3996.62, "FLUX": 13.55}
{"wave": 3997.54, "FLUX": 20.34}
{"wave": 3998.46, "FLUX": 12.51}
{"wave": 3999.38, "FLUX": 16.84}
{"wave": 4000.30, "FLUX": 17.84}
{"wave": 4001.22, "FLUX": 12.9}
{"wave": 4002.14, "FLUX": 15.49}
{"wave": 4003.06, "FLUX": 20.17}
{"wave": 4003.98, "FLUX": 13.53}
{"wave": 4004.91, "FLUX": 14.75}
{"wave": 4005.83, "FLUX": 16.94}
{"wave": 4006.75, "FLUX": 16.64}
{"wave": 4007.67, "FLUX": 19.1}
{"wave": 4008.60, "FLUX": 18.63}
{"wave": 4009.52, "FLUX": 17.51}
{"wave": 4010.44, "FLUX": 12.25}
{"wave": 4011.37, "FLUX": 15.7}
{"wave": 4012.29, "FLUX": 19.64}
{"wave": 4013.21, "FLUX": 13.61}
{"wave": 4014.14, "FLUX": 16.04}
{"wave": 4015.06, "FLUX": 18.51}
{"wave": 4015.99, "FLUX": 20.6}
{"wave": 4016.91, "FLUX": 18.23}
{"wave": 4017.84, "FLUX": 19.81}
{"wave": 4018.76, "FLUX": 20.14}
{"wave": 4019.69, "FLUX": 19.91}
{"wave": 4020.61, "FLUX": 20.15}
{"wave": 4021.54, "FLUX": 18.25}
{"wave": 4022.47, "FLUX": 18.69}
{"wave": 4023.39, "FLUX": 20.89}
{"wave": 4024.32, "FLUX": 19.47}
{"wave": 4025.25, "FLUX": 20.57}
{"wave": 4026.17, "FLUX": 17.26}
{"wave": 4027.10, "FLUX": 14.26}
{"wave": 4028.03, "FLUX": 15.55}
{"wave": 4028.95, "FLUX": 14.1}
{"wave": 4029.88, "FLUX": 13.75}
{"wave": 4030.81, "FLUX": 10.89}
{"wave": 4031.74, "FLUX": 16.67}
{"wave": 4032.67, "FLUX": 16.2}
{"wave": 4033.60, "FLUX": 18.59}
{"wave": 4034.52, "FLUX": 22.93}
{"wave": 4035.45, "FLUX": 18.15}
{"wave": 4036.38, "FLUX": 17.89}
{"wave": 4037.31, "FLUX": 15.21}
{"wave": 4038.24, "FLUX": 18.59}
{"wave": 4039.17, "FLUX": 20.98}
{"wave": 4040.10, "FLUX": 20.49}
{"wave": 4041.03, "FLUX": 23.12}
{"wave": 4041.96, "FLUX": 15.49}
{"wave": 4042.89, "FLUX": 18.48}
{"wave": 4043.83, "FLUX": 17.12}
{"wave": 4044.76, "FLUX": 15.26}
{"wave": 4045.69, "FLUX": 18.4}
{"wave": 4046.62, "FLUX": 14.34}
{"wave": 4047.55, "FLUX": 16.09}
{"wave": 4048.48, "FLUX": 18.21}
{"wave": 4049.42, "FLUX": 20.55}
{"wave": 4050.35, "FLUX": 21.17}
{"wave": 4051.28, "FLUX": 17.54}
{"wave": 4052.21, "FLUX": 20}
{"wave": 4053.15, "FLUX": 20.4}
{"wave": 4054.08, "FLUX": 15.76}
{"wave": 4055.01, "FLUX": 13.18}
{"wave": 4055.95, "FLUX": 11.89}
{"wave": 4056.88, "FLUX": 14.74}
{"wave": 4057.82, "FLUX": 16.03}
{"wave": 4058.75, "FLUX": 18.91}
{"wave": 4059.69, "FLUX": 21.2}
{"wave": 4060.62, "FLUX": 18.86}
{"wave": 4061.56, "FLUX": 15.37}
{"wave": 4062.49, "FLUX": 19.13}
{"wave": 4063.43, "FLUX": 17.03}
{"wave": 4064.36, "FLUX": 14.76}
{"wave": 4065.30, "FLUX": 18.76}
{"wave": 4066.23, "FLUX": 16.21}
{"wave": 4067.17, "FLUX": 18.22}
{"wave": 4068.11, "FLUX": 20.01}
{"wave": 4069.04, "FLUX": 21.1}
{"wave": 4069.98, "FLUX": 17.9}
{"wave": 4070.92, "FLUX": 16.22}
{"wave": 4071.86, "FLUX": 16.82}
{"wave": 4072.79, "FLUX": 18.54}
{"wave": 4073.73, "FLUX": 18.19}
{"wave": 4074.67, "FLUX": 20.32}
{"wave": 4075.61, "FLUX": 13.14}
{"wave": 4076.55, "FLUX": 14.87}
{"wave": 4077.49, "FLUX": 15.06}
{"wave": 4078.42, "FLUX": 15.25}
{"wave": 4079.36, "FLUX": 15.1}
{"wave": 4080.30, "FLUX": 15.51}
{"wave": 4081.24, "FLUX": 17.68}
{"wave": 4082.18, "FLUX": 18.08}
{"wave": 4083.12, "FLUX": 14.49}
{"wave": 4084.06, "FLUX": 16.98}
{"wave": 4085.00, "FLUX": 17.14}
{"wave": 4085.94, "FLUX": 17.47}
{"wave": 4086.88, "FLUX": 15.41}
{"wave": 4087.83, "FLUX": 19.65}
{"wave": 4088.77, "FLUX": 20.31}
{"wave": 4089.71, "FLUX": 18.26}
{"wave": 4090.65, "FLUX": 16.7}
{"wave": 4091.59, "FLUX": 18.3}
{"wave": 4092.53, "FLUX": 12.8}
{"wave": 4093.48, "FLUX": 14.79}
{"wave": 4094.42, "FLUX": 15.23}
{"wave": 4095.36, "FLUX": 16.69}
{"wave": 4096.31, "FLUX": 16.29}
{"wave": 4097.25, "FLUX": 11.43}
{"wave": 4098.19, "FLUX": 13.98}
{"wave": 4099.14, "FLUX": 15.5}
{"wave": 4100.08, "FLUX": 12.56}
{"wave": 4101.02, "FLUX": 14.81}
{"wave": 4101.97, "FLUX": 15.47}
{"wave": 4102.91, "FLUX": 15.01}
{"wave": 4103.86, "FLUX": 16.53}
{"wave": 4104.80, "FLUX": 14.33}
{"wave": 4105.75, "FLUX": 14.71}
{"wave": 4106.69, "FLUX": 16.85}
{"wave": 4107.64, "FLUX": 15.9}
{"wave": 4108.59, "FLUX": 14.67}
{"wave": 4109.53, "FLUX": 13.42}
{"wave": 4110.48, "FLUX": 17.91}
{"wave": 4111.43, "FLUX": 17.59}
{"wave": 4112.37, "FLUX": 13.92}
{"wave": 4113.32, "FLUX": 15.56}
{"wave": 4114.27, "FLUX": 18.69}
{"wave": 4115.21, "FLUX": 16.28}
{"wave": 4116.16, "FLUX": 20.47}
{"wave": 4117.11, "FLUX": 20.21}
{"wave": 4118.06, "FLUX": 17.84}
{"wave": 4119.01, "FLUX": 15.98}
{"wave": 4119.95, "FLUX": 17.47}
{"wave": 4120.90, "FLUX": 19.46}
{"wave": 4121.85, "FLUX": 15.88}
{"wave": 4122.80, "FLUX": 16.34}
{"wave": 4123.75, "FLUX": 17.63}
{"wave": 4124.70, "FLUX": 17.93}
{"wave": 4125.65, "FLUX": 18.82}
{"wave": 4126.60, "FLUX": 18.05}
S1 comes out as 1.45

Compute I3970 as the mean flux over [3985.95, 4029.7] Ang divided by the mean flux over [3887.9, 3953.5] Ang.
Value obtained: 1.3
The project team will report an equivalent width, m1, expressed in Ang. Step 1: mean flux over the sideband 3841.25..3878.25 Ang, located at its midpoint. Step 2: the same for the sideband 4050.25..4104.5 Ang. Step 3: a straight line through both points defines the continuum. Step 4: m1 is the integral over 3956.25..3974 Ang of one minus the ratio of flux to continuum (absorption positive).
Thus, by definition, 4.79 Ang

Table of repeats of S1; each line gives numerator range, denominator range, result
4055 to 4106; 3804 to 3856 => 1.53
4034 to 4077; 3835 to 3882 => 1.52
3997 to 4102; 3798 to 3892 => 1.56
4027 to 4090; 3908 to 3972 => 1.44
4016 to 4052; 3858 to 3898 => 1.56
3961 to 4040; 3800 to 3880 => 1.36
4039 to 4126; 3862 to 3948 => 1.45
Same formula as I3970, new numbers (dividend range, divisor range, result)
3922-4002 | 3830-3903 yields 1.07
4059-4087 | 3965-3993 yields 1.30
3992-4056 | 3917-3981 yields 1.43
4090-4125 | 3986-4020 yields 0.96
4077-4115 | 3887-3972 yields 1.24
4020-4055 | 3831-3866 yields 1.45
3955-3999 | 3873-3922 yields 1.04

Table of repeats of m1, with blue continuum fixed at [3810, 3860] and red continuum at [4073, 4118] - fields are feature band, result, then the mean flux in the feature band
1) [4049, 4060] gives -1.4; 17.5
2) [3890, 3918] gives -2.6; 14.3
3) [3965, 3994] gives 2.1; 13.3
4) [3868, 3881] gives 0.5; 12.2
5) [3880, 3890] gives 1.8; 10.5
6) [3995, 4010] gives -1.7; 16.3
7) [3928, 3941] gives 3.4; 10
